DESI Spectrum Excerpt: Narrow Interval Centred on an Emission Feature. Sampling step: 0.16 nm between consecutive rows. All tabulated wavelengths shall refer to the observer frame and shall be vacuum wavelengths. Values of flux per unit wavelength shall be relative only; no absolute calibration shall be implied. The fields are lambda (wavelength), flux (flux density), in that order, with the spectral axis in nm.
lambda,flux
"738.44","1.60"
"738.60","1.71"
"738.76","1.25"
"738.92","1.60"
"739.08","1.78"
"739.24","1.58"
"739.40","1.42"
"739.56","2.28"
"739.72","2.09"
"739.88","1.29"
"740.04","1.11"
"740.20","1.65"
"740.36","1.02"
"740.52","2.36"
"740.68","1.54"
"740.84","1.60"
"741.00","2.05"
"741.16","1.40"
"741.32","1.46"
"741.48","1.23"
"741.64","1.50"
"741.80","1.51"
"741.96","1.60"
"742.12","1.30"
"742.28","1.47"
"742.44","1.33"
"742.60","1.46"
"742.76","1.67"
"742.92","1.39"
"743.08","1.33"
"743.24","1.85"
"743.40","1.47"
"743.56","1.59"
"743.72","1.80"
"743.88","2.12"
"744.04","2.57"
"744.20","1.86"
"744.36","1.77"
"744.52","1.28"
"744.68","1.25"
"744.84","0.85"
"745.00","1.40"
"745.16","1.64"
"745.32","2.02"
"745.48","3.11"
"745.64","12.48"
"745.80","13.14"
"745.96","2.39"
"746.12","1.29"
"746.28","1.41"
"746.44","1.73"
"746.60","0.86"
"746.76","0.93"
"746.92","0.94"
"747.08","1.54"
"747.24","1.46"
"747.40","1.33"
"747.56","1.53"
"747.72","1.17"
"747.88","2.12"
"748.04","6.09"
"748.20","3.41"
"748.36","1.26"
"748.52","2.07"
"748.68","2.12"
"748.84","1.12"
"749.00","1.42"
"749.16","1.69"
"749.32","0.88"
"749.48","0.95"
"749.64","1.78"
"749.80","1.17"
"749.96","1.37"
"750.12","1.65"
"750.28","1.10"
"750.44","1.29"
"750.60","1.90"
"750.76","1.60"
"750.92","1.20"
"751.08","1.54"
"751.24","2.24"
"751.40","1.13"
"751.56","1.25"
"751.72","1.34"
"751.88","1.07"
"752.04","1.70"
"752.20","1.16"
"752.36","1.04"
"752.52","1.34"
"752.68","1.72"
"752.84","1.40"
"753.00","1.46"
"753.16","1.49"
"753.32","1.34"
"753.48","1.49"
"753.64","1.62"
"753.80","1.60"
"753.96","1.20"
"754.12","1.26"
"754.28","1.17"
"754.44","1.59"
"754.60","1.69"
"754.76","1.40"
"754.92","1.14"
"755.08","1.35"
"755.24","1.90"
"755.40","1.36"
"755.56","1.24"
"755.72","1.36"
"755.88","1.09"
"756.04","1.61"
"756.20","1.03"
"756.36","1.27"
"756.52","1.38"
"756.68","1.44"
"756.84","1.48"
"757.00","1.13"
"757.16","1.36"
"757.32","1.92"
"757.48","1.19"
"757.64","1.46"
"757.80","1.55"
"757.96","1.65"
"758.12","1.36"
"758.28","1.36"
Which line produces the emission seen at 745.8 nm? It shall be H-alpha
